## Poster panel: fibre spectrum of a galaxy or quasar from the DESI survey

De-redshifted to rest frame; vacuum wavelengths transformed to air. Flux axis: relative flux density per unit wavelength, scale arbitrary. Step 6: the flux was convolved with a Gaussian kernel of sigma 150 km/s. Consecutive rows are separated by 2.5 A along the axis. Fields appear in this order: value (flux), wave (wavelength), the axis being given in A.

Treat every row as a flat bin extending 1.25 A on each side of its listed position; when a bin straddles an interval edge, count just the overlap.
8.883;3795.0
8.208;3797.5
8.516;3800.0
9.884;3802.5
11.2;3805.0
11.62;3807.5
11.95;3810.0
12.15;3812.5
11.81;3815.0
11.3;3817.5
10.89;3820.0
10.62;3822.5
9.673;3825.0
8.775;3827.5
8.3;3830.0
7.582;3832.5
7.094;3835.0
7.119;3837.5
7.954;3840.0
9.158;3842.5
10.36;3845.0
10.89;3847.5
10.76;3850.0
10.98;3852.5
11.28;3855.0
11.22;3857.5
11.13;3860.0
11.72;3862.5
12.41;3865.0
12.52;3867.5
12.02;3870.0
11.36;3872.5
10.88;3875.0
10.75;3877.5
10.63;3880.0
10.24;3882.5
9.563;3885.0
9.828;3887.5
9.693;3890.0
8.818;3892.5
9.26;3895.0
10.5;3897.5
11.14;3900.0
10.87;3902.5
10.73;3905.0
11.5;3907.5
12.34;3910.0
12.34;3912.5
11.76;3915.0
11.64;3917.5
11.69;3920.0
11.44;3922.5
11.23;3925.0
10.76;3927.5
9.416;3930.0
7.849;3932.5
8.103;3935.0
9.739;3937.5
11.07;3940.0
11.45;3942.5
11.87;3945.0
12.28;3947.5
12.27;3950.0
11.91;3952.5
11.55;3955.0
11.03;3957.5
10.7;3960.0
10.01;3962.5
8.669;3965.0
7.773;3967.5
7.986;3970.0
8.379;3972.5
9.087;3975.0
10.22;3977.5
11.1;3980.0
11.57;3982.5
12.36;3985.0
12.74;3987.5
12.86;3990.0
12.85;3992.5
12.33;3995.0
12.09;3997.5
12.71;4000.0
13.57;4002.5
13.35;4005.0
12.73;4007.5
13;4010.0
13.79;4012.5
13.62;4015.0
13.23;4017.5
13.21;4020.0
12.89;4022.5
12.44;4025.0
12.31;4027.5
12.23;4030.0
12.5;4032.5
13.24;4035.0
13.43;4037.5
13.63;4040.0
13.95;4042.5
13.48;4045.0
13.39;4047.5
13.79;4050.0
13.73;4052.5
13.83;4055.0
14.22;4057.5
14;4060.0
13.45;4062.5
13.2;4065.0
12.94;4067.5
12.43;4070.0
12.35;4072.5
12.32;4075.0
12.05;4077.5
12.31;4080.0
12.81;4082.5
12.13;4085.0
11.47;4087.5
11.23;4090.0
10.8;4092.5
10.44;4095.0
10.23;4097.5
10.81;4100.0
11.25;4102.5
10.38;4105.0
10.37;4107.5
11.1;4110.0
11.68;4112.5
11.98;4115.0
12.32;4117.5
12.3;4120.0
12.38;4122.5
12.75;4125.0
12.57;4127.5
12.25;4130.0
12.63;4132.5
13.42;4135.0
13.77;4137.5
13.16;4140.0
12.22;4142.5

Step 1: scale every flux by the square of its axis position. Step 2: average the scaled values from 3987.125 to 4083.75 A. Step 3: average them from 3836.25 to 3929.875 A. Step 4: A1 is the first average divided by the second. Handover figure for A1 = 1.3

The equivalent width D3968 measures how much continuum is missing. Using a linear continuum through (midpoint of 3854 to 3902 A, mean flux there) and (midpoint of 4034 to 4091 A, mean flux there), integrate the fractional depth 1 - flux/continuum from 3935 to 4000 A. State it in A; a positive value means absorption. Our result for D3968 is 5.15 A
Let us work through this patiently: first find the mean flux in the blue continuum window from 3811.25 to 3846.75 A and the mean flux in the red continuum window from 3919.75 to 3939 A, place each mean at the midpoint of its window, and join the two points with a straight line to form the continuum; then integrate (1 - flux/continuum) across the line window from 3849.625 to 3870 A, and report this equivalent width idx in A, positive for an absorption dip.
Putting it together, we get -4.1 A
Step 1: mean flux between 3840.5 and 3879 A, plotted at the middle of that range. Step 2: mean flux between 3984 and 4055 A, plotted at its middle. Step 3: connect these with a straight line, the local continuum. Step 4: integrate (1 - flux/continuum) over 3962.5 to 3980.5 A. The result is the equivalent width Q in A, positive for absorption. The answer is 5.00 A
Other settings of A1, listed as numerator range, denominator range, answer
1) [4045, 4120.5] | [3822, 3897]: 1.35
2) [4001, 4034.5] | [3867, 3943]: 1.29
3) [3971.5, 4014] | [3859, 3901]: 1.19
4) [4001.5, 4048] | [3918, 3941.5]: 1.35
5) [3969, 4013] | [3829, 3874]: 1.24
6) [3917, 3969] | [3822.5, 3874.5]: 1.09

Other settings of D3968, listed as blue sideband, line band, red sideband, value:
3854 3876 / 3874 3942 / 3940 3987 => 4.0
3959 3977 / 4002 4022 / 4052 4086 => -4.8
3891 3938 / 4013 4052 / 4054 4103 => -4.7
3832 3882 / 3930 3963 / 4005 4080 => 2.9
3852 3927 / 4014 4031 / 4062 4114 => -2.0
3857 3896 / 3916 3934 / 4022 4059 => 1.5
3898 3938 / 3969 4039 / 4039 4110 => -3.3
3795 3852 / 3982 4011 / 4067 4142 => -4.1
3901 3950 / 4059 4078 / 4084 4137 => -2.2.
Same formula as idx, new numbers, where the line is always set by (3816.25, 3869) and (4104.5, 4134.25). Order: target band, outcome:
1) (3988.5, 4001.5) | -1.72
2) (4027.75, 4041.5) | -1.92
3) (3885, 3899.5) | 1.02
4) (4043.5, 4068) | -4.46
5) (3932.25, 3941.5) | 1.15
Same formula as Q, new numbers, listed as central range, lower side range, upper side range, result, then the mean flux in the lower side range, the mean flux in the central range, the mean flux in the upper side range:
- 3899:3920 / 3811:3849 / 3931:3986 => -3.17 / 9.6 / 11.6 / 10.3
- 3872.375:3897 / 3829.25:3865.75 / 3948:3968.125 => 0.14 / 9.85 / 10.1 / 10.6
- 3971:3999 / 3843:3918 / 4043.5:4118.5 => 0.53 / 10.9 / 11.4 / 12.2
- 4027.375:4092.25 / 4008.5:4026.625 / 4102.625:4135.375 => -1.37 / 13.1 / 12.9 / 11.9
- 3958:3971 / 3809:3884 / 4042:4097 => 2.76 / 10.4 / 9.16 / 12.7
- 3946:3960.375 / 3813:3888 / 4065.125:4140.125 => -0.92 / 10.3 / 11.7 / 12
